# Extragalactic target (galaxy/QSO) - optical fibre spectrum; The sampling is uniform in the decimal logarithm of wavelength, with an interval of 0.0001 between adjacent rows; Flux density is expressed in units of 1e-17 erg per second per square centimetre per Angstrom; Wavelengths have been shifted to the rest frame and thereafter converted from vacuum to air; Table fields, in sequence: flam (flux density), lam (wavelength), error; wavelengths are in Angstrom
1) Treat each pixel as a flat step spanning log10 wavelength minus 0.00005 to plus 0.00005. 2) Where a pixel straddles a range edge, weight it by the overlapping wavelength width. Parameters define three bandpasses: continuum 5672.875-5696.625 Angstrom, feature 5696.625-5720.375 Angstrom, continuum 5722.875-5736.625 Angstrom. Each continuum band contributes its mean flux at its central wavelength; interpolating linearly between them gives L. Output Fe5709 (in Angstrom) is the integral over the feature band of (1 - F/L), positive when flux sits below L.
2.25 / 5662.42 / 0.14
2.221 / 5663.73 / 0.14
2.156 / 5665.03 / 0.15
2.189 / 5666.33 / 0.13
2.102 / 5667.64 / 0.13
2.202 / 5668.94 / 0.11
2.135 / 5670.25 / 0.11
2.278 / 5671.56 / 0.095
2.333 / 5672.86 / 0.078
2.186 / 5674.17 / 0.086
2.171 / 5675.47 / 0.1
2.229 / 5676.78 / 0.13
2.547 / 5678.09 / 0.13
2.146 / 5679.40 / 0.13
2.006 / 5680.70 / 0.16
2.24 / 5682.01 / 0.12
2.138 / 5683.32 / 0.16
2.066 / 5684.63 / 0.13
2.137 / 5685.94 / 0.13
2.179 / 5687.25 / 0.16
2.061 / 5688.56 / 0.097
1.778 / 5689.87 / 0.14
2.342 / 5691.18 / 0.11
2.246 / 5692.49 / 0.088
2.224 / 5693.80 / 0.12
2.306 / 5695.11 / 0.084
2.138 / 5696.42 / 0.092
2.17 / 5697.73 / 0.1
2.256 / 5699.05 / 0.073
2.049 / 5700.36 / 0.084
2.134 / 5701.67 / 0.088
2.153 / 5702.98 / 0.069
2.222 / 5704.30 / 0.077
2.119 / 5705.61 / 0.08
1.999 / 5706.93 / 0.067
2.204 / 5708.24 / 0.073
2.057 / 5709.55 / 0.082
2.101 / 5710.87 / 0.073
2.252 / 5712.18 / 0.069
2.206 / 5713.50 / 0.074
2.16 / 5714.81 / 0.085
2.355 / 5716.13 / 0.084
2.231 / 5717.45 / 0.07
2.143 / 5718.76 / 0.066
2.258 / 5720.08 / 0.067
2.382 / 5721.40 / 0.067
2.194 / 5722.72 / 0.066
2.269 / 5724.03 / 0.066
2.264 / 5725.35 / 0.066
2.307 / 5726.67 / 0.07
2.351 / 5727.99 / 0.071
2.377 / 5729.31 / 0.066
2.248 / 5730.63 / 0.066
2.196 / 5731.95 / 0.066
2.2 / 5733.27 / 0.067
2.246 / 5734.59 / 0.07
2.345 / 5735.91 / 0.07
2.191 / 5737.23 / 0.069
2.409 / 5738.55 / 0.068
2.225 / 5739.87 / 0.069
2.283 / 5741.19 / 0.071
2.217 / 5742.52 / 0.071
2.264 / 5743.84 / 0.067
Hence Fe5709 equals 0.7 Angstrom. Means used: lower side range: 2.18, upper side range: 2.28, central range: 2.17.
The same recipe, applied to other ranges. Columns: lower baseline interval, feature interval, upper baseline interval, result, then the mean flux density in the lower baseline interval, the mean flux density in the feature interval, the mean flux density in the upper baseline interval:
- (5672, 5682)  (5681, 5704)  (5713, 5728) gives 0.9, 2.23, 2.15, 2.26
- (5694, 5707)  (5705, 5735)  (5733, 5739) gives 0.1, 2.16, 2.22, 2.28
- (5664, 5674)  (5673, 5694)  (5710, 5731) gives 0.4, 2.2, 2.17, 2.25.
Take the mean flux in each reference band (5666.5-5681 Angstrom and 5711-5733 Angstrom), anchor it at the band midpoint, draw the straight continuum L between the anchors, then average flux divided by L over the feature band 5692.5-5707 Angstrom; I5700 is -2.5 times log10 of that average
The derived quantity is 0.03 mag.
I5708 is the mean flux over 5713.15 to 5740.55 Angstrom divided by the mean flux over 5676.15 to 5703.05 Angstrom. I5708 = 1.0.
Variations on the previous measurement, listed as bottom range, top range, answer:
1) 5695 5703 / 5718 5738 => 1.05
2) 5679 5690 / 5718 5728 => 1.08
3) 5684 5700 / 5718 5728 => 1.05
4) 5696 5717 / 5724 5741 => 1.05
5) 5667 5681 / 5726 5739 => 1.03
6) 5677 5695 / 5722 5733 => 1.05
